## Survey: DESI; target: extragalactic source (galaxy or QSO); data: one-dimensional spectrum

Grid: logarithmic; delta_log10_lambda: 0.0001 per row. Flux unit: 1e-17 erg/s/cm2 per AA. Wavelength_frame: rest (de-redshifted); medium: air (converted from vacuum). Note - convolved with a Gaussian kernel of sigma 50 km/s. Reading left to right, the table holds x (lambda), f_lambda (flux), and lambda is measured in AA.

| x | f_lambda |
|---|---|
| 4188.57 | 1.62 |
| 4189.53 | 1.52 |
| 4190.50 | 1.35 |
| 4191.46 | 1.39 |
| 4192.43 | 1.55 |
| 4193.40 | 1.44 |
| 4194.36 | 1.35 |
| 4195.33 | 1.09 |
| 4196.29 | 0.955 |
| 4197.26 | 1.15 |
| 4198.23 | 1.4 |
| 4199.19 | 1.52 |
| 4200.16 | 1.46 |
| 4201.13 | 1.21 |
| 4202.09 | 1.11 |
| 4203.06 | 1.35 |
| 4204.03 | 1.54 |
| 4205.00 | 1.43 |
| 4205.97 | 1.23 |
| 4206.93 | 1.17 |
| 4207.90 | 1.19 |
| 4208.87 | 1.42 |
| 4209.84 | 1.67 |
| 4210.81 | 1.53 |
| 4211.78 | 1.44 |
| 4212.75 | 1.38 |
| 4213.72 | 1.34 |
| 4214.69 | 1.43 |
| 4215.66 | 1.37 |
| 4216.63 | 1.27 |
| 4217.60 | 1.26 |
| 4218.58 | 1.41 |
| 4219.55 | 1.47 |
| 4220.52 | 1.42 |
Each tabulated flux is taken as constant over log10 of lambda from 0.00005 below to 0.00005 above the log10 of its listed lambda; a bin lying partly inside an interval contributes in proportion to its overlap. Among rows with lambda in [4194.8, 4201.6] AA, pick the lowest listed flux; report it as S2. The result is 0.955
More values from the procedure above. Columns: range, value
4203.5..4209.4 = 1.17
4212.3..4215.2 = 1.34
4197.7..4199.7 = 1.4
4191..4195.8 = 1.09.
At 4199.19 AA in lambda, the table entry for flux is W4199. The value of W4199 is 1.52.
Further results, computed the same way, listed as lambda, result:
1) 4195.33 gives 1.09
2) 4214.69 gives 1.43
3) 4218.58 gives 1.41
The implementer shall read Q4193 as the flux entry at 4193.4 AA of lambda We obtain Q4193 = 1.44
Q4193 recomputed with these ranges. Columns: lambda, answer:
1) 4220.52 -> 1.42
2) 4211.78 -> 1.44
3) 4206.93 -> 1.17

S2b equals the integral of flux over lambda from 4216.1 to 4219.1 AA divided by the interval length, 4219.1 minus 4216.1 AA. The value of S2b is 1.31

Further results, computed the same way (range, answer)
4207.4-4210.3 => 1.42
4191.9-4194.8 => 1.45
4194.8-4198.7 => 1.15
